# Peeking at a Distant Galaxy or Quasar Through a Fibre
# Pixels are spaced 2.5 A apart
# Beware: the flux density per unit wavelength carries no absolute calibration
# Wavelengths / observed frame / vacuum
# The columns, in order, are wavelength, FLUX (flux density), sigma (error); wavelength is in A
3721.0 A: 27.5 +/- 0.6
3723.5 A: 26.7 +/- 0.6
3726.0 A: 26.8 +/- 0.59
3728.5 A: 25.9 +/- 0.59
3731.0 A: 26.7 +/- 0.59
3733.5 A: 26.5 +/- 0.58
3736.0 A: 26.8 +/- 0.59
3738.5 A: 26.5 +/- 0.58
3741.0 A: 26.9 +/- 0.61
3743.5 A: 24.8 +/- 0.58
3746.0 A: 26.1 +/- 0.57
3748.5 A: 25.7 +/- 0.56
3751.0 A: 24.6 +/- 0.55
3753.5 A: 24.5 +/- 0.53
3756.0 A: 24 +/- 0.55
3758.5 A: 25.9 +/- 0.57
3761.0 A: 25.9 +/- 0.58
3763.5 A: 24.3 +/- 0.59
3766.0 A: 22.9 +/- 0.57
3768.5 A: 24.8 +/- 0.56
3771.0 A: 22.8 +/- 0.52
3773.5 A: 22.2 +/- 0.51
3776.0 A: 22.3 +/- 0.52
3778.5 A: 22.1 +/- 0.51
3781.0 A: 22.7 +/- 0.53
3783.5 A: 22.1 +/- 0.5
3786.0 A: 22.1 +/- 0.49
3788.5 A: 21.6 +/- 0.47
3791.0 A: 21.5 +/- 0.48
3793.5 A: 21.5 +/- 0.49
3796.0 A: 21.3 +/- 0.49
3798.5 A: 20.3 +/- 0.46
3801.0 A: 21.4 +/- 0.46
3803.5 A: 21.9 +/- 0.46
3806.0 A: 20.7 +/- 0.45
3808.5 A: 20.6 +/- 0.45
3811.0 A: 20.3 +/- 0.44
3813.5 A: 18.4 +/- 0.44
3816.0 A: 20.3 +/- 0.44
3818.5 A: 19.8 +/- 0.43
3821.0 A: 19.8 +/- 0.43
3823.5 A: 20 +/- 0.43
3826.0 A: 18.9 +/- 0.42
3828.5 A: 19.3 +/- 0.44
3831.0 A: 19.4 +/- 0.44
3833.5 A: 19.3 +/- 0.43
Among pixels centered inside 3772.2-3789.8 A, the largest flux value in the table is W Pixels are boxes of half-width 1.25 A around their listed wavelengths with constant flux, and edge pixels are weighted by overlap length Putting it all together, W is 22.7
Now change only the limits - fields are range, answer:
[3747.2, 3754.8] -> 25.7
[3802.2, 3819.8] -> 21.9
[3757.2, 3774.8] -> 25.9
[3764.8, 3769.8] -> 24.8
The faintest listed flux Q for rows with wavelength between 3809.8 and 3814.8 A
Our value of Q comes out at 18.4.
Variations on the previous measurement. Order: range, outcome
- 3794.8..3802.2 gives 20.3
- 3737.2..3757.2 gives 24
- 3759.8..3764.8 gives 24.3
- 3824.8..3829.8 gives 18.9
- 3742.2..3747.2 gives 24.8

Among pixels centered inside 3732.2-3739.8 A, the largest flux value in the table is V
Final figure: 26.8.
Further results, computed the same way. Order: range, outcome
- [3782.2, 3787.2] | 22.1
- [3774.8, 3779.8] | 22.3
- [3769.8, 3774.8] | 22.8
